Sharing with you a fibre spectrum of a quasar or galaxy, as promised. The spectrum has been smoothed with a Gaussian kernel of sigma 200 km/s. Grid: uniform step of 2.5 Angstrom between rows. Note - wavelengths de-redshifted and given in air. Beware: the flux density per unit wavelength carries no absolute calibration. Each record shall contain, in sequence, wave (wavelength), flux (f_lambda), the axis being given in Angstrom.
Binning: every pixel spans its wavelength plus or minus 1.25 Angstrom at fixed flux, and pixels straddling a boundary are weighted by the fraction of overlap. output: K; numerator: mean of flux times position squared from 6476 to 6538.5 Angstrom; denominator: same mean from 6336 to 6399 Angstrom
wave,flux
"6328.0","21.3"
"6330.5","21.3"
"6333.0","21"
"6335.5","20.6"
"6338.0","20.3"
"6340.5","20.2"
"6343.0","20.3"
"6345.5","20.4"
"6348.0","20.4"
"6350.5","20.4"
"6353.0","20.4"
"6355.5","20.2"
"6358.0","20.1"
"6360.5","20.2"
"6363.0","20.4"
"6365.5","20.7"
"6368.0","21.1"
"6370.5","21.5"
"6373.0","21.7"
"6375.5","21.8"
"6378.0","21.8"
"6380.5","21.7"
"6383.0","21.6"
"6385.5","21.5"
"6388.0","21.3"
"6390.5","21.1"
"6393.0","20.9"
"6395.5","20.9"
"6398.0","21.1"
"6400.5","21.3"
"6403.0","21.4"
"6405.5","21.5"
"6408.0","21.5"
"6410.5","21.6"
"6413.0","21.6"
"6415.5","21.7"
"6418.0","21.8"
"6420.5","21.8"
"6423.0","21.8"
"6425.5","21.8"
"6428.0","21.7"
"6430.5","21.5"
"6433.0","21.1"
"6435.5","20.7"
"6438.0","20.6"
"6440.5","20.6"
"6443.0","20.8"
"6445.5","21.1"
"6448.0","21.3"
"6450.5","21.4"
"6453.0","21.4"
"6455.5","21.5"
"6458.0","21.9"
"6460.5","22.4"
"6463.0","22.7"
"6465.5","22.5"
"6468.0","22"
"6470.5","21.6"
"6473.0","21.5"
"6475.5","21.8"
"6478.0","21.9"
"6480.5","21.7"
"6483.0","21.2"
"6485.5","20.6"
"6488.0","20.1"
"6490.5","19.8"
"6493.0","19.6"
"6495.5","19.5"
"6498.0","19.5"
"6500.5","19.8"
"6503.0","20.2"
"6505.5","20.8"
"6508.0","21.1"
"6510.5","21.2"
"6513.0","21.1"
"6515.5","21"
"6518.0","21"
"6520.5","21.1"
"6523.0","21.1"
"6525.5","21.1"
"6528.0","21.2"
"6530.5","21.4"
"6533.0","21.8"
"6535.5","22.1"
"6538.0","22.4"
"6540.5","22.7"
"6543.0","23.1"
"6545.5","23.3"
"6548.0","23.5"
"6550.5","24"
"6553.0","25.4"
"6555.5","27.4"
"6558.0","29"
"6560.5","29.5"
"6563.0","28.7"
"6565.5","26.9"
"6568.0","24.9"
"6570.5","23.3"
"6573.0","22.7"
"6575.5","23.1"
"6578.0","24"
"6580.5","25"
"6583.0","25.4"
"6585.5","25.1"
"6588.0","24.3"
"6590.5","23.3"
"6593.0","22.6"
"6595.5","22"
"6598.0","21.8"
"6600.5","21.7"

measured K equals 1.04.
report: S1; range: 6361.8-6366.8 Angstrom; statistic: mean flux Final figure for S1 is 20.6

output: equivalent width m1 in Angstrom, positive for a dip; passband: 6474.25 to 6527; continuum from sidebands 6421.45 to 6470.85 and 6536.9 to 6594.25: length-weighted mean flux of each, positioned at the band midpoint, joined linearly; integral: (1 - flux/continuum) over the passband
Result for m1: 5.21 Angstrom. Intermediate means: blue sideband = 21.5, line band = 20.7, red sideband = 24.8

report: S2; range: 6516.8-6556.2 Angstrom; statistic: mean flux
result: 22.6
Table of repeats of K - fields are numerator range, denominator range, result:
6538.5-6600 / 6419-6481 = 1.18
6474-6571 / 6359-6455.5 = 1.09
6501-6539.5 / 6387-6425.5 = 1.03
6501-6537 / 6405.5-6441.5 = 1.02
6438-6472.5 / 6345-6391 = 1.06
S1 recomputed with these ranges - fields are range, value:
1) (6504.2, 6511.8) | 21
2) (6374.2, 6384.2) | 21.7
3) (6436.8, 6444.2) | 20.7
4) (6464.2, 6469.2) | 22.3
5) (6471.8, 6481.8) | 21.7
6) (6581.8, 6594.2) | 24.1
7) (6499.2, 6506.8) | 20.3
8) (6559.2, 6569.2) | 27.5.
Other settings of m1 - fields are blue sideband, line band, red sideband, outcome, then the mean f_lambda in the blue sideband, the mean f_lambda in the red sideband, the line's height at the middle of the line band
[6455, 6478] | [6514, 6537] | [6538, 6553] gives 1.73 Angstrom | 22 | 23.4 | 23.1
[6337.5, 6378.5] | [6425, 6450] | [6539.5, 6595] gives 1.30 Angstrom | 20.7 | 24.8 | 22.3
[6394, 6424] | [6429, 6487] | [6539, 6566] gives 3.70 Angstrom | 21.5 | 25.7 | 22.9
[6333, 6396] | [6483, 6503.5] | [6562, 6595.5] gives 2.72 Angstrom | 20.9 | 24.4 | 23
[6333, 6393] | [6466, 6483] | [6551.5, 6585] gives 1.29 Angstrom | 20.9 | 25.8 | 23.5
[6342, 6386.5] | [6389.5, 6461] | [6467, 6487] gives -0.44 Angstrom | 20.9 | 21.5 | 21.2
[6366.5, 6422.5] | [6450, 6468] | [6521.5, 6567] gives 0.49 Angstrom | 21.5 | 24.1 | 22.6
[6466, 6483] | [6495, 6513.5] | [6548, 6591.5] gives 2.00 Angstrom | 21.7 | 25.4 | 22.9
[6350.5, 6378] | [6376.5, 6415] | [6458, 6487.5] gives -0.53 Angstrom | 20.8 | 21.8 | 21.1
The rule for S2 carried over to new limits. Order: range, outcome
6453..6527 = 21.1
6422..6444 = 21.2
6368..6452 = 21.4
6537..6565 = 25.4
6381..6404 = 21.2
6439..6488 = 21.5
